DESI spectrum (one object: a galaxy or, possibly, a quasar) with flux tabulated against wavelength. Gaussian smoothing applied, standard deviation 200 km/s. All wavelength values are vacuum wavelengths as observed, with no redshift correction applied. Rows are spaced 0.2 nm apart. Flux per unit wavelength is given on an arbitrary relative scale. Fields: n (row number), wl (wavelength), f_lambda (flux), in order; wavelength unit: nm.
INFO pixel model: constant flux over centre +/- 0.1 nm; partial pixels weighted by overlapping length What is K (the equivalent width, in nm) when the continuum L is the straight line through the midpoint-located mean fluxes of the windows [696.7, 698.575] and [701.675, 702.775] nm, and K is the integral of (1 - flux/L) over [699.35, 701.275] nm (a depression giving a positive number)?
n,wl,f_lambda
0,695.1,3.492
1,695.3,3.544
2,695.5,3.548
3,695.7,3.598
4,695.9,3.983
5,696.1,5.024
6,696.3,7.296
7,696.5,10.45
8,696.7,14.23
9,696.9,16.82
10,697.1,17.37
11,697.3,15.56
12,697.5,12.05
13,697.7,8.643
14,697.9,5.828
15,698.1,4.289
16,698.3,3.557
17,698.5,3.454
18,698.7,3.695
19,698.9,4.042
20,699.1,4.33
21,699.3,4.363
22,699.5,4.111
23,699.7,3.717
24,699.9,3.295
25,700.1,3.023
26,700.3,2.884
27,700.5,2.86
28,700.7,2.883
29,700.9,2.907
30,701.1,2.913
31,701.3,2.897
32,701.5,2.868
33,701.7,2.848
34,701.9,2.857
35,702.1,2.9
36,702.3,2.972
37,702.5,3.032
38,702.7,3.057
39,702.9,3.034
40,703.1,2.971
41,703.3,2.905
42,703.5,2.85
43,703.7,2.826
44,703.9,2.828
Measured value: 0.88 nm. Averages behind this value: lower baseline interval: 10.1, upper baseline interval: 2.95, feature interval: 3.2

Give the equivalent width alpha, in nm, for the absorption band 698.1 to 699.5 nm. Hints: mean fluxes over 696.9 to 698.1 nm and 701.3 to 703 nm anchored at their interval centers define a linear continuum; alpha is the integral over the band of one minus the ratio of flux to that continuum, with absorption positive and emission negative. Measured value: 0.79 nm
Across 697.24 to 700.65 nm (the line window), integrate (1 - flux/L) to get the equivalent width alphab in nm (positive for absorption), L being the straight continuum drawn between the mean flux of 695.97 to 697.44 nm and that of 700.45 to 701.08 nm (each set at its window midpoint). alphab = 1.00 nm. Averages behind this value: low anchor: 12.2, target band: 5.12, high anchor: 2.89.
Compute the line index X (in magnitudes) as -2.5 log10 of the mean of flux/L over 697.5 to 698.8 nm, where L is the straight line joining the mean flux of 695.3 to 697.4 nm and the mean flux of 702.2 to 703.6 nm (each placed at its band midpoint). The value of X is 0.39 mag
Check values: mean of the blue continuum 9.49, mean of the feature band 5.46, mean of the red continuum 2.97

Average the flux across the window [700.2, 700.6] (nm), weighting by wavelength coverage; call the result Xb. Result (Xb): 2.87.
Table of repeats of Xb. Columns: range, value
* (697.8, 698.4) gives 4.56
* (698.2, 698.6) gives 3.51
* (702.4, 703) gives 3.04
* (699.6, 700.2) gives 3.35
